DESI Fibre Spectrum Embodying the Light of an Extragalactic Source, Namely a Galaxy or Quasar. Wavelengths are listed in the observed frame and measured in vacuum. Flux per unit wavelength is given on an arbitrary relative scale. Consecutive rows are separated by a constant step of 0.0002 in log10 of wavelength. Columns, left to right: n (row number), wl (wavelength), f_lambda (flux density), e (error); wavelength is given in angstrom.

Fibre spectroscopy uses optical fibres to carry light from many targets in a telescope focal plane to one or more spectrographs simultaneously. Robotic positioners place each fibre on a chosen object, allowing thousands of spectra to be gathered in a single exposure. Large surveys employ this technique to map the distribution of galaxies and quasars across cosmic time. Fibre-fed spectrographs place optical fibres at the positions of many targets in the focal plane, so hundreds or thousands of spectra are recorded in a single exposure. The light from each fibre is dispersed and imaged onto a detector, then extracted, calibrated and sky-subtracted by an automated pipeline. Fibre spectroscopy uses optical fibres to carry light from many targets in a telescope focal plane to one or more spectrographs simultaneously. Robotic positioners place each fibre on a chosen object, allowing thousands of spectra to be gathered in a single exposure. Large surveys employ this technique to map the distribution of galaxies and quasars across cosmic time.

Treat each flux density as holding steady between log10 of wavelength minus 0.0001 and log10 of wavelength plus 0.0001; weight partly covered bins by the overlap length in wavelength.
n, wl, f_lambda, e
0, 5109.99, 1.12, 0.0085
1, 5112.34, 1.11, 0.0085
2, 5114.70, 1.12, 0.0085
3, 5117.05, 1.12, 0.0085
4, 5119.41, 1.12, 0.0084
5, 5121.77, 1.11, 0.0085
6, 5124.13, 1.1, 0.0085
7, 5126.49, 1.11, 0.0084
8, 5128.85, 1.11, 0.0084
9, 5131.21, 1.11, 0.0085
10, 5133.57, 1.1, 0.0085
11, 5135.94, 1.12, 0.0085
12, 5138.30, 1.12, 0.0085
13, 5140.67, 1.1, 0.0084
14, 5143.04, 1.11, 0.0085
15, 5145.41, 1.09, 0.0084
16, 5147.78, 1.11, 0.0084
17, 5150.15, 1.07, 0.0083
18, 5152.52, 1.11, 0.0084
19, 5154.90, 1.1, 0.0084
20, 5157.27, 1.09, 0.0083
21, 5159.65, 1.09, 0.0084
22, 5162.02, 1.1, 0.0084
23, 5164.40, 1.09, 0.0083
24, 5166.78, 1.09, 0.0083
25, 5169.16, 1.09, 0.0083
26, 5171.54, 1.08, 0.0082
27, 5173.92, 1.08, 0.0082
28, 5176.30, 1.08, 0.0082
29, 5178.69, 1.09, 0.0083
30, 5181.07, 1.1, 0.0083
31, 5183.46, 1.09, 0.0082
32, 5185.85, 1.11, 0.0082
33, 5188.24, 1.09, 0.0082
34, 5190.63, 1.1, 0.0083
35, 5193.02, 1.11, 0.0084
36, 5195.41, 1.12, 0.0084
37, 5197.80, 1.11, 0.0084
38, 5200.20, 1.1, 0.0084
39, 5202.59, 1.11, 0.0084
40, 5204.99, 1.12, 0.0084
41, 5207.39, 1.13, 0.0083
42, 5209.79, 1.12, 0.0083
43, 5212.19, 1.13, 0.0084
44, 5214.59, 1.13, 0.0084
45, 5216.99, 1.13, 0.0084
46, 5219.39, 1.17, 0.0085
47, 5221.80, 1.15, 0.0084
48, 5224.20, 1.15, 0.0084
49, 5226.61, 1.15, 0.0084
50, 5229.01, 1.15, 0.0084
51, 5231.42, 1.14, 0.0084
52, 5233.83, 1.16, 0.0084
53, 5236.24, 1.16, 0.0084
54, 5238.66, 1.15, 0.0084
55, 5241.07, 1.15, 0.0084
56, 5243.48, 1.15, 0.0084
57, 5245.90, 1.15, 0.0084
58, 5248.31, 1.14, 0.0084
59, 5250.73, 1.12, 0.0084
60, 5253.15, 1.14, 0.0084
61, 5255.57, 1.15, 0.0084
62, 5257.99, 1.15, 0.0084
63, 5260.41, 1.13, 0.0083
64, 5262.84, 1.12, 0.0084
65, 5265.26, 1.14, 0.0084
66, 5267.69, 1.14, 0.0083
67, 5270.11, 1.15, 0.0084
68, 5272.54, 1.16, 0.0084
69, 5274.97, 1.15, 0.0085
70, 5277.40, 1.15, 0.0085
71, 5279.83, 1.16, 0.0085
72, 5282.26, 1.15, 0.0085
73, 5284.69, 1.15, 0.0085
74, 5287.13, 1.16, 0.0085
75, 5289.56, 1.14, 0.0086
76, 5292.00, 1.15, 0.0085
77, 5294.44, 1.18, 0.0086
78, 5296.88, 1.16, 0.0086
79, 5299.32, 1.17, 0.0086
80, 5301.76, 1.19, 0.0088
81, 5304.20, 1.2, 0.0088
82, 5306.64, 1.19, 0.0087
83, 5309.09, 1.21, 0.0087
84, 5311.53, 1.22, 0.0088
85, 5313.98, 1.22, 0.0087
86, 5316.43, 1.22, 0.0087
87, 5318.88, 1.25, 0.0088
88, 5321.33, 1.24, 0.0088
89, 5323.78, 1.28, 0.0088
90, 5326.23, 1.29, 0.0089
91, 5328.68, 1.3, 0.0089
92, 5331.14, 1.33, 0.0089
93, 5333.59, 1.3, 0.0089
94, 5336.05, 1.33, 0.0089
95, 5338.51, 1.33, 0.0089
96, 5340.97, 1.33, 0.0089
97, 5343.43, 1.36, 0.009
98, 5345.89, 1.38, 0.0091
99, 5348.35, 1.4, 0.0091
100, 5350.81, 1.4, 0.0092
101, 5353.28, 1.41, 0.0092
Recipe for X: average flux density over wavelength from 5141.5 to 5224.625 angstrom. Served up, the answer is 1.11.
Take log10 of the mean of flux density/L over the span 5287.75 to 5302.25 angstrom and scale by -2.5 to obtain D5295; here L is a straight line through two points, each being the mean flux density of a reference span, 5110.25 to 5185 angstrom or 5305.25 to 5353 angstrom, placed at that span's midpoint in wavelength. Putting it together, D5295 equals 0.09 mag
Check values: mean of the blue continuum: 1.1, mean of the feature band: 1.16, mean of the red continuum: 1.3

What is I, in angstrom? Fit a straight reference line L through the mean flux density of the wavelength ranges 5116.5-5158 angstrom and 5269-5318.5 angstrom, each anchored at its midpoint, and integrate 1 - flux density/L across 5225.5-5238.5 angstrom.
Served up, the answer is -0.05 angstrom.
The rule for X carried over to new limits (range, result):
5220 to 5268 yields 1.14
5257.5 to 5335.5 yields 1.19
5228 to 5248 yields 1.15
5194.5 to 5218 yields 1.12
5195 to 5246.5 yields 1.14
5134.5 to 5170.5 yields 1.1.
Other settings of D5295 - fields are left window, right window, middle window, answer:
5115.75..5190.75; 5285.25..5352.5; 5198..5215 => 0.03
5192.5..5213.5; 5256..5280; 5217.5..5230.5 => -0.03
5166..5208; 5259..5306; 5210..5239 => -0.02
